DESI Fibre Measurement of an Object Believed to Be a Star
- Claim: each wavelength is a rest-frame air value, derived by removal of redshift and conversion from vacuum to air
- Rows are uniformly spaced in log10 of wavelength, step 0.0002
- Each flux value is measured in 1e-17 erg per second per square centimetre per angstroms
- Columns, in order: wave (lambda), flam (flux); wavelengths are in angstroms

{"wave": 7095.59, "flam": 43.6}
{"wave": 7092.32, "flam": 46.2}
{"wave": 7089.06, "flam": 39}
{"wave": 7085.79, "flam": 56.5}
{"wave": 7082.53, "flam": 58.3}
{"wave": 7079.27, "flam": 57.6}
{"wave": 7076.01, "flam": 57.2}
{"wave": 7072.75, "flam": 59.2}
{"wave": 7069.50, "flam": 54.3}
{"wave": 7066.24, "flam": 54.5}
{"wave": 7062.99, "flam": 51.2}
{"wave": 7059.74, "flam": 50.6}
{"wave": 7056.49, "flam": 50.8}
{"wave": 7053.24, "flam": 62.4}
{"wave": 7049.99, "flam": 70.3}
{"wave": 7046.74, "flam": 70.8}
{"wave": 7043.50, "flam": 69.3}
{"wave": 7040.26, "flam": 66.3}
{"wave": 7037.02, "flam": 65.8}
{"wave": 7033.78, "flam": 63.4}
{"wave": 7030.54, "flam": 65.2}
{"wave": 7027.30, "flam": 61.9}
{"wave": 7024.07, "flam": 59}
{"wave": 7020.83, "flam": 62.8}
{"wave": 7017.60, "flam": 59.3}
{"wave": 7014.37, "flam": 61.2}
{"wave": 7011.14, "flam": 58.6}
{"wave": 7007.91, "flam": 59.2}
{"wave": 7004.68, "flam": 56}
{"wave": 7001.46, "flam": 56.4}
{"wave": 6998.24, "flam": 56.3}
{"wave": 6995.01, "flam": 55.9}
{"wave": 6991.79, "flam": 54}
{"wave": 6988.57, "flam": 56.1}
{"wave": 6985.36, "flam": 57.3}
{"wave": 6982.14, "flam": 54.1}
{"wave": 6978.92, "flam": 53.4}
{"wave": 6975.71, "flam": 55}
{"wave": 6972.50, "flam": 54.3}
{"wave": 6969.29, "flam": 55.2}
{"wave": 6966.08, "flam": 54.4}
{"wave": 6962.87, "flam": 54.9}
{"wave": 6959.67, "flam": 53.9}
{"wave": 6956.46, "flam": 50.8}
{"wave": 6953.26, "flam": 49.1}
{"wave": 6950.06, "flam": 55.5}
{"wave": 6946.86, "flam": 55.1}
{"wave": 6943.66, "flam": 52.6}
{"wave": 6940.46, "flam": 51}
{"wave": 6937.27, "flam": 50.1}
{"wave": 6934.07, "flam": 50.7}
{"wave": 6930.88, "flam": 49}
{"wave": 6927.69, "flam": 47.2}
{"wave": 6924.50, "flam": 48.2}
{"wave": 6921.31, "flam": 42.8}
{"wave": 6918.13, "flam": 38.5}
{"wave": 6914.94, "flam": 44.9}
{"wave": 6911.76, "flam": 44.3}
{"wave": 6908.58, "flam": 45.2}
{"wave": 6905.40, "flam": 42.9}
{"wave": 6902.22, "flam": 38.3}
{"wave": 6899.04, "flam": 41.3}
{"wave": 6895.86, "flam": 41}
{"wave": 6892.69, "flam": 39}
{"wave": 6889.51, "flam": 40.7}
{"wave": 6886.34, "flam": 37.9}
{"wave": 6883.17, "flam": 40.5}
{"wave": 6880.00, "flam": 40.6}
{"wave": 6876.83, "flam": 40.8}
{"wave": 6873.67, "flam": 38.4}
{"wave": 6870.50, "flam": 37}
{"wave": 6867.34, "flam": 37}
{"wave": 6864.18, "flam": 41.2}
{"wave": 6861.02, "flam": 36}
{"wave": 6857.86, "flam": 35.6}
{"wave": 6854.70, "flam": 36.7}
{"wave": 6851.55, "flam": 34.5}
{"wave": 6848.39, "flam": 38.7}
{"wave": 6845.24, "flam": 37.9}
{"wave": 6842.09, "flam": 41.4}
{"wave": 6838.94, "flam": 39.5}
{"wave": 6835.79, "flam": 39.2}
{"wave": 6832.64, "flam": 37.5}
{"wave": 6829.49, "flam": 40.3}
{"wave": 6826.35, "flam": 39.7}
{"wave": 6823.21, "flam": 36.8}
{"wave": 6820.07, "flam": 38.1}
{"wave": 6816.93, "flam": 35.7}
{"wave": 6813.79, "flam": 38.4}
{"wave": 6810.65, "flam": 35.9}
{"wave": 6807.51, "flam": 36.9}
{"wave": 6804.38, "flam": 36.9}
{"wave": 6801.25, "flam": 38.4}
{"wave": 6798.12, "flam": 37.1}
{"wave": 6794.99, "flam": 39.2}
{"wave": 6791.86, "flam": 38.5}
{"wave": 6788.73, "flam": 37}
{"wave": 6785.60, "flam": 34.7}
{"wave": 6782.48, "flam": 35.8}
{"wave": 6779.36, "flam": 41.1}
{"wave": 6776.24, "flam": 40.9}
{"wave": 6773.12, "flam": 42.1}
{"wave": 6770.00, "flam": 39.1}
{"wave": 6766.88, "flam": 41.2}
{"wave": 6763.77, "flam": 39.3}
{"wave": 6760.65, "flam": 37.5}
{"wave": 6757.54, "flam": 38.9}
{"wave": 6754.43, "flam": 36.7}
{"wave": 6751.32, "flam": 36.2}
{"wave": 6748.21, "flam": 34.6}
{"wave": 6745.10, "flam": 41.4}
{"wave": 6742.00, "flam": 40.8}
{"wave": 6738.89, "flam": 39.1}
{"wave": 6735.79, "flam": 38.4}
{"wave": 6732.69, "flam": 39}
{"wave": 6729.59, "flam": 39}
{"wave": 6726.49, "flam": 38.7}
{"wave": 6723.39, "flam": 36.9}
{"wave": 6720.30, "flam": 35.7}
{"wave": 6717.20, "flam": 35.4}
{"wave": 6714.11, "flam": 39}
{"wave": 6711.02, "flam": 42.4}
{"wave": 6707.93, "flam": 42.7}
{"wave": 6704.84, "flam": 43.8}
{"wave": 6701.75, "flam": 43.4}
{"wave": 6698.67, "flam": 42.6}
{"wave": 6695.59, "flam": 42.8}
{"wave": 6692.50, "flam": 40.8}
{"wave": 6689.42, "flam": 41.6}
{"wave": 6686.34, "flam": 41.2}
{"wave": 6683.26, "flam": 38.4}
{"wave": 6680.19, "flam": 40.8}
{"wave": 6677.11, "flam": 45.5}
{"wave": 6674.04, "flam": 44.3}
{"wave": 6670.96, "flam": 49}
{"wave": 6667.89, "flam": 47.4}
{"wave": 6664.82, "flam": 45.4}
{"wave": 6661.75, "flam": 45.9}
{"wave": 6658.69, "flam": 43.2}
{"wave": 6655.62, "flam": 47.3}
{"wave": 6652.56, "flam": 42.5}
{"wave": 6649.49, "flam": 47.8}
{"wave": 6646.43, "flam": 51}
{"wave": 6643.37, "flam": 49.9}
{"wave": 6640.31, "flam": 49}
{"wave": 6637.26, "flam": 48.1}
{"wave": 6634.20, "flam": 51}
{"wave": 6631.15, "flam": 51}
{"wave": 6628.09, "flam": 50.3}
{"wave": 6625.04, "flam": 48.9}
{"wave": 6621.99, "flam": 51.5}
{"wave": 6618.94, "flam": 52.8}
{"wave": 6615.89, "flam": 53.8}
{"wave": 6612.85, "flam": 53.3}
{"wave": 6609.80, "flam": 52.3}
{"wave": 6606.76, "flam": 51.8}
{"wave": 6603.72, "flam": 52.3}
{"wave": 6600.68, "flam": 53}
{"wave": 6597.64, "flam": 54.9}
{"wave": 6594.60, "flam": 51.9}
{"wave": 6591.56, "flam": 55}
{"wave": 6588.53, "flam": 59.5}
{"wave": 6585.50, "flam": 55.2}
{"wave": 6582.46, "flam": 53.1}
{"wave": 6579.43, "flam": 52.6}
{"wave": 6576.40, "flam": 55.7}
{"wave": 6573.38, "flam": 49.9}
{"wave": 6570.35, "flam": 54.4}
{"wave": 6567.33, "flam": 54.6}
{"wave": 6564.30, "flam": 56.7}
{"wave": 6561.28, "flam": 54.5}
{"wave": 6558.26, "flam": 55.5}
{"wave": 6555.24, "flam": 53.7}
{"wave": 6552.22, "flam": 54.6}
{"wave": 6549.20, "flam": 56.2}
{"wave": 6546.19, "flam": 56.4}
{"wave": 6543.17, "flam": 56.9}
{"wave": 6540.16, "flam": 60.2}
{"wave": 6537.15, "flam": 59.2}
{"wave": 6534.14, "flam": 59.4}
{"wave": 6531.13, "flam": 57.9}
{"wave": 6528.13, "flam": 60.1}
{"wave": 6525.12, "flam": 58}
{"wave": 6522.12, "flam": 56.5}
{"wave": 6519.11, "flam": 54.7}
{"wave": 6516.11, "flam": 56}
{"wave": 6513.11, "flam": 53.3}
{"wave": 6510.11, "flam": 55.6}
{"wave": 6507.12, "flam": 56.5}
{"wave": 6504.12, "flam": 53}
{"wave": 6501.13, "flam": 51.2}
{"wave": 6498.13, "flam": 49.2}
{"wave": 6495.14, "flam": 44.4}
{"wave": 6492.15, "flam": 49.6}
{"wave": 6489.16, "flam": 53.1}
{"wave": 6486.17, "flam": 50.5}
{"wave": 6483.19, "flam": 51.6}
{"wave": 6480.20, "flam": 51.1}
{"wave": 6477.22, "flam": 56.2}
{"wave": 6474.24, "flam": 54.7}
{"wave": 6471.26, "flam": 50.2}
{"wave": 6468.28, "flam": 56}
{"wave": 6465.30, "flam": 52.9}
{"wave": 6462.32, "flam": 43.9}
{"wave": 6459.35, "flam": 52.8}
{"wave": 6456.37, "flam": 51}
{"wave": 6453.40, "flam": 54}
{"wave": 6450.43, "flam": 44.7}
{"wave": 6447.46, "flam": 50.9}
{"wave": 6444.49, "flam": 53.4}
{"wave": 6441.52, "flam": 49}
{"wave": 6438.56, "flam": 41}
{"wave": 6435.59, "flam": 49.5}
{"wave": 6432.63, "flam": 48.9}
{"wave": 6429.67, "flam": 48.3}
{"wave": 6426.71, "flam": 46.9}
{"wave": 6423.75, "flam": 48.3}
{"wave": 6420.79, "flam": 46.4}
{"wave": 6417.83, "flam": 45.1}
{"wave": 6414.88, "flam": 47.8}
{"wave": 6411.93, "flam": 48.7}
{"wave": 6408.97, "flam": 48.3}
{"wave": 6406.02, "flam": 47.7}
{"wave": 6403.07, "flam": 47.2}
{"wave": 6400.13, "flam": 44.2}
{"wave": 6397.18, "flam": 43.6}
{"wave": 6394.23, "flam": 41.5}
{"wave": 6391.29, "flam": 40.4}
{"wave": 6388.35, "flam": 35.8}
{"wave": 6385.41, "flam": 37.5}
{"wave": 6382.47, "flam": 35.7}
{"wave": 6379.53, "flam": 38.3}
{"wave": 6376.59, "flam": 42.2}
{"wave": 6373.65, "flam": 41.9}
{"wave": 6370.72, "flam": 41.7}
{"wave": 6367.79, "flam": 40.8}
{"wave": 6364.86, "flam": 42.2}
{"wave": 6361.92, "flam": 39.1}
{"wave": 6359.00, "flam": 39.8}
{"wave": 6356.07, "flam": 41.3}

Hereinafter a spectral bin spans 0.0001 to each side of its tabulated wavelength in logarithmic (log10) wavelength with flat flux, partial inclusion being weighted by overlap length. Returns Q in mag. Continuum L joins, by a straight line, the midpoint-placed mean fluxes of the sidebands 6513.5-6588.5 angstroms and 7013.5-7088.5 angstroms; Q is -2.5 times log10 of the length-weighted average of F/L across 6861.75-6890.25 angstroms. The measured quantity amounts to 0.44 mag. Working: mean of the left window 55.9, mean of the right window 60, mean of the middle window 39.2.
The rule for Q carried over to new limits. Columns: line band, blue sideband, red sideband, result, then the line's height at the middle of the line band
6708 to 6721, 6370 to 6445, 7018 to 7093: 0.30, 51.4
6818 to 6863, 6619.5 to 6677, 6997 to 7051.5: 0.41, 55.4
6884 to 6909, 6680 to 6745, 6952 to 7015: 0.24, 50.4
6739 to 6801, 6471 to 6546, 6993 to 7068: 0.43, 57.4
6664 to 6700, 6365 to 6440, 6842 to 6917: -0.05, 41.4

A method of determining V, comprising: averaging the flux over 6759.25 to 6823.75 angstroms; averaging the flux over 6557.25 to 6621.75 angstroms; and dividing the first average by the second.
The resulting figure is 0.71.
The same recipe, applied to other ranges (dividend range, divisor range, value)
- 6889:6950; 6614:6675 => 0.94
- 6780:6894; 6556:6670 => 0.74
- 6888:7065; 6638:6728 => 1.24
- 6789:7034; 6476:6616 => 0.85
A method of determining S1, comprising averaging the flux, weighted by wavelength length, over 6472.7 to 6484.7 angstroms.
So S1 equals 53.4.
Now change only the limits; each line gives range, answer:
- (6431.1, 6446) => 48.4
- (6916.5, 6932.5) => 45.2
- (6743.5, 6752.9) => 37.4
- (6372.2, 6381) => 40.8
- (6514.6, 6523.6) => 55.7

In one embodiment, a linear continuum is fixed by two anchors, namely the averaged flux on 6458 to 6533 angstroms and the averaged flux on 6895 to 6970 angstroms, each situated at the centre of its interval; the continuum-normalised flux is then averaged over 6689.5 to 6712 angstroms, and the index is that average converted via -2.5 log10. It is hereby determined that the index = 0.19 mag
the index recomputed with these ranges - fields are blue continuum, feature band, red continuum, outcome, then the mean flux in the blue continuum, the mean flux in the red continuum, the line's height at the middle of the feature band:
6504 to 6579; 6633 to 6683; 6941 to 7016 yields 0.20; 56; 55.1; 55.8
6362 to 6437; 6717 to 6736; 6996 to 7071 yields 0.36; 43.9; 60.2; 52.3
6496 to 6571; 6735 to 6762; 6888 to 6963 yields 0.31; 55.7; 46.8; 50.8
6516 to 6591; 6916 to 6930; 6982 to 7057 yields 0.32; 56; 60.8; 59.8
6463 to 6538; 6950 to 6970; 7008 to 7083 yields 0.12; 53.9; 60.4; 59.4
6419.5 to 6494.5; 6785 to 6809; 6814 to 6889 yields 0.07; 50.1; 38.3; 40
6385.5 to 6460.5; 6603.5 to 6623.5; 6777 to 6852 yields -0.23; 46.8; 38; 42.5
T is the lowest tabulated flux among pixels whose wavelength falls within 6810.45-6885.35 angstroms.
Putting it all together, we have 34.5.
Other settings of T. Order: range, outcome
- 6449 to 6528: 43.9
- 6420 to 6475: 41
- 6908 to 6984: 38.5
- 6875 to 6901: 37.9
